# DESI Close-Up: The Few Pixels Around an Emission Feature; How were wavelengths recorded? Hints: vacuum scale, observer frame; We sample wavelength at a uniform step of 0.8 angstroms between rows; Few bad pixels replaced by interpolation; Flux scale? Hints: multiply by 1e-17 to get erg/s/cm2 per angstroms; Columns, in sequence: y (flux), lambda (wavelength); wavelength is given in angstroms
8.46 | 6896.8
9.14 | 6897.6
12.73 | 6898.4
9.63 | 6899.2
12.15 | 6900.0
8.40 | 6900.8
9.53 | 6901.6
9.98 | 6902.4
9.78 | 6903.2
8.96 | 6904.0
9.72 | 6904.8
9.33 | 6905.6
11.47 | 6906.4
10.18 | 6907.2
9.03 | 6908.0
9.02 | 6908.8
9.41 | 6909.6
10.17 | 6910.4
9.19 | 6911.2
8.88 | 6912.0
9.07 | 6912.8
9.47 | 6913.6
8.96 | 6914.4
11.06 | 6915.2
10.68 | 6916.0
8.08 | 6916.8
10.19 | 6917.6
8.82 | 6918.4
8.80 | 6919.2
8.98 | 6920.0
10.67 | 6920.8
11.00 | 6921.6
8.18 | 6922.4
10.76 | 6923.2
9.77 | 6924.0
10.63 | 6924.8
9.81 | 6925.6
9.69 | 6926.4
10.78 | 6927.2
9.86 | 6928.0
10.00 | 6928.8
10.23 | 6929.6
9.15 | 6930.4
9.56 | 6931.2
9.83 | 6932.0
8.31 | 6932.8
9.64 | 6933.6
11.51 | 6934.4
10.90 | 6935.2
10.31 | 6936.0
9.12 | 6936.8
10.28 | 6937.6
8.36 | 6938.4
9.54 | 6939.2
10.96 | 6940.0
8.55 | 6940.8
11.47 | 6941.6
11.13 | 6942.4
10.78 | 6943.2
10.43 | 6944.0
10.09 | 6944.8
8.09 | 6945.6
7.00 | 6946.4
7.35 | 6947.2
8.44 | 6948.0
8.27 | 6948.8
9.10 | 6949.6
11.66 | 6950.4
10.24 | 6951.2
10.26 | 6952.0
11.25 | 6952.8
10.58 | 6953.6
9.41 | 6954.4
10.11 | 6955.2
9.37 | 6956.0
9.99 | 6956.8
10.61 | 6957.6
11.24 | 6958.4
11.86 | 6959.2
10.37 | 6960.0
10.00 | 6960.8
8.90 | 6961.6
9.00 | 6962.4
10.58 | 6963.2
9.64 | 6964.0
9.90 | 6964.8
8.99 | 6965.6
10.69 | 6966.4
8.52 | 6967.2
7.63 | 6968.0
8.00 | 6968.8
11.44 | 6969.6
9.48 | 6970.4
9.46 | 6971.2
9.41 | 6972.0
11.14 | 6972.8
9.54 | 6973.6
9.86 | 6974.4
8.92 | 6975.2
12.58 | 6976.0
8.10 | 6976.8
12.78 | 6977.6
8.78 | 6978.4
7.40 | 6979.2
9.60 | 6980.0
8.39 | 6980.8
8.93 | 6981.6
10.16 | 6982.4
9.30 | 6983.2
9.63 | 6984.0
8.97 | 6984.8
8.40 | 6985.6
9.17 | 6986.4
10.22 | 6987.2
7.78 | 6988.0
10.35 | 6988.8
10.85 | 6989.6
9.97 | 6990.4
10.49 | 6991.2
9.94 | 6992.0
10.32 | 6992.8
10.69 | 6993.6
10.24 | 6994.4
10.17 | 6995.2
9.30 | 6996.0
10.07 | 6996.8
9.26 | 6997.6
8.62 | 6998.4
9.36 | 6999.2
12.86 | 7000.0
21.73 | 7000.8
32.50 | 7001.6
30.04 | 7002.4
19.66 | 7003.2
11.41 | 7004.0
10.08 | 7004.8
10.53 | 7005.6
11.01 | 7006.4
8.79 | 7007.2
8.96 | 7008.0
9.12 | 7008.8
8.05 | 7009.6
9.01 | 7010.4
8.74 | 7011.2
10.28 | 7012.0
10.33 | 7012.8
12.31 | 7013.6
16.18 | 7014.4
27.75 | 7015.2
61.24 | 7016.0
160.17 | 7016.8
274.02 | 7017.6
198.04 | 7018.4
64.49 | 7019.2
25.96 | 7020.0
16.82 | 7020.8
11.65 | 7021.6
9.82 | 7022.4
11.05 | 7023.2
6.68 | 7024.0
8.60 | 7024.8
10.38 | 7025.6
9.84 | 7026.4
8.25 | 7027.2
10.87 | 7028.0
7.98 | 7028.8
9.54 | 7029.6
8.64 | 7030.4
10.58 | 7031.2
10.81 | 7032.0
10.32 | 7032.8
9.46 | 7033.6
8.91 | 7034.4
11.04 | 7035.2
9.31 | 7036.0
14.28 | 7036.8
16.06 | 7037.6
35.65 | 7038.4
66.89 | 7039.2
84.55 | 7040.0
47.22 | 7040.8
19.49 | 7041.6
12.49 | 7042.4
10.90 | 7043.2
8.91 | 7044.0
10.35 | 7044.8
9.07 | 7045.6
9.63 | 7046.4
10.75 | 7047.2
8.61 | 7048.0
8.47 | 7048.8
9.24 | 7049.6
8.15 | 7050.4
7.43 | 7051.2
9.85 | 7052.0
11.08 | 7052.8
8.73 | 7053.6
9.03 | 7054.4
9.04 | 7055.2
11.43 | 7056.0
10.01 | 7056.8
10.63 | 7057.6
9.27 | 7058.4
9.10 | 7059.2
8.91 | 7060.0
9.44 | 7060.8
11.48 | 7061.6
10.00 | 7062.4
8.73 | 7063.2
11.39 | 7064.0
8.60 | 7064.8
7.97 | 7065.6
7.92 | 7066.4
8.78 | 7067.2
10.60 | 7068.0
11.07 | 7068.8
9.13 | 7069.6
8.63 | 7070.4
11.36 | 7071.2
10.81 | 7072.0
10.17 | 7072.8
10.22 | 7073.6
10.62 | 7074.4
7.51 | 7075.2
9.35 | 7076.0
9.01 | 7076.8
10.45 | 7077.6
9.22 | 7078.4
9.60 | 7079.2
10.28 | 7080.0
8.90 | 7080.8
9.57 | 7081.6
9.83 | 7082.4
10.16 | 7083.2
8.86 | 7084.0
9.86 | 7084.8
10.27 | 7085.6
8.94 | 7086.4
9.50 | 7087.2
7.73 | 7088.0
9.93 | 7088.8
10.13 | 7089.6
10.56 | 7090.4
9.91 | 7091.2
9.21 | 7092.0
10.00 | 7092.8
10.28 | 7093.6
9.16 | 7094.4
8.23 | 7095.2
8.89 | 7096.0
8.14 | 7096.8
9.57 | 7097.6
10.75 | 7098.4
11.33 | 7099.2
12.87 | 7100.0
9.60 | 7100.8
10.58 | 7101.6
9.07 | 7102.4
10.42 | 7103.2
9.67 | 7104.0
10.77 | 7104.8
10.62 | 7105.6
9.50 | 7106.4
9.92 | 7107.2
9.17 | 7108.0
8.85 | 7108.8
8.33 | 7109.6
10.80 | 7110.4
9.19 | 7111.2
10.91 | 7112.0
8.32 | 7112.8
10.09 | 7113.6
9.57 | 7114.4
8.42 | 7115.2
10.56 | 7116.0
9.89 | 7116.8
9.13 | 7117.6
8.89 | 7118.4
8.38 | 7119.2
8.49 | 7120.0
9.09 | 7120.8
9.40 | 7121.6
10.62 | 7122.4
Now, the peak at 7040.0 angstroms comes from [N II] 6583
